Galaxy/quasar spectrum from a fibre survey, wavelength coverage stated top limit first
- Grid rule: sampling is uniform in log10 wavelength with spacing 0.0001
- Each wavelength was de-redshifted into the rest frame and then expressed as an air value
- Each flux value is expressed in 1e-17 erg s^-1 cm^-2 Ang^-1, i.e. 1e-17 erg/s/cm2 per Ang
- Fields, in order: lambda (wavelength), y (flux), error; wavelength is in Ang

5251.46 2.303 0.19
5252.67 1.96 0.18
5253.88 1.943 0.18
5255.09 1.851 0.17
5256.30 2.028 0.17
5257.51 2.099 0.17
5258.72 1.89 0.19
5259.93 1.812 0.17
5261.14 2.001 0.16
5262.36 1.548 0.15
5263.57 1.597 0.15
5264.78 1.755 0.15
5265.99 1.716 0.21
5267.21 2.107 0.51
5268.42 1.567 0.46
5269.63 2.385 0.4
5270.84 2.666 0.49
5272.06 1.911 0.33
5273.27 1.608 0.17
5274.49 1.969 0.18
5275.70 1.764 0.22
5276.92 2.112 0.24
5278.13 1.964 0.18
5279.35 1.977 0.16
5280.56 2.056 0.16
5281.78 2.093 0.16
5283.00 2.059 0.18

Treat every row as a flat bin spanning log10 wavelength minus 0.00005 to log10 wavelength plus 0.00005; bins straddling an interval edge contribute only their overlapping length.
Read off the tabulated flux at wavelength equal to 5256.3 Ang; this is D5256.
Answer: 2.028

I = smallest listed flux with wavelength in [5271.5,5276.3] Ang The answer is 1.608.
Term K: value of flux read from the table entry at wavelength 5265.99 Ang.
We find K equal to 1.716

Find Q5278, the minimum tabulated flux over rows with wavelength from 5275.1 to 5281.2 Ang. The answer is 1.764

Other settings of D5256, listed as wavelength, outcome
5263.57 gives 1.597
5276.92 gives 2.112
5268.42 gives 1.567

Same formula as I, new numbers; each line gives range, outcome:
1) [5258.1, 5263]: 1.548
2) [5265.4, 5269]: 1.567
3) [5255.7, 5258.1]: 2.028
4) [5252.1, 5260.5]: 1.812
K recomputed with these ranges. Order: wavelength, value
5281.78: 2.093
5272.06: 1.911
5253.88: 1.943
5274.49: 1.969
